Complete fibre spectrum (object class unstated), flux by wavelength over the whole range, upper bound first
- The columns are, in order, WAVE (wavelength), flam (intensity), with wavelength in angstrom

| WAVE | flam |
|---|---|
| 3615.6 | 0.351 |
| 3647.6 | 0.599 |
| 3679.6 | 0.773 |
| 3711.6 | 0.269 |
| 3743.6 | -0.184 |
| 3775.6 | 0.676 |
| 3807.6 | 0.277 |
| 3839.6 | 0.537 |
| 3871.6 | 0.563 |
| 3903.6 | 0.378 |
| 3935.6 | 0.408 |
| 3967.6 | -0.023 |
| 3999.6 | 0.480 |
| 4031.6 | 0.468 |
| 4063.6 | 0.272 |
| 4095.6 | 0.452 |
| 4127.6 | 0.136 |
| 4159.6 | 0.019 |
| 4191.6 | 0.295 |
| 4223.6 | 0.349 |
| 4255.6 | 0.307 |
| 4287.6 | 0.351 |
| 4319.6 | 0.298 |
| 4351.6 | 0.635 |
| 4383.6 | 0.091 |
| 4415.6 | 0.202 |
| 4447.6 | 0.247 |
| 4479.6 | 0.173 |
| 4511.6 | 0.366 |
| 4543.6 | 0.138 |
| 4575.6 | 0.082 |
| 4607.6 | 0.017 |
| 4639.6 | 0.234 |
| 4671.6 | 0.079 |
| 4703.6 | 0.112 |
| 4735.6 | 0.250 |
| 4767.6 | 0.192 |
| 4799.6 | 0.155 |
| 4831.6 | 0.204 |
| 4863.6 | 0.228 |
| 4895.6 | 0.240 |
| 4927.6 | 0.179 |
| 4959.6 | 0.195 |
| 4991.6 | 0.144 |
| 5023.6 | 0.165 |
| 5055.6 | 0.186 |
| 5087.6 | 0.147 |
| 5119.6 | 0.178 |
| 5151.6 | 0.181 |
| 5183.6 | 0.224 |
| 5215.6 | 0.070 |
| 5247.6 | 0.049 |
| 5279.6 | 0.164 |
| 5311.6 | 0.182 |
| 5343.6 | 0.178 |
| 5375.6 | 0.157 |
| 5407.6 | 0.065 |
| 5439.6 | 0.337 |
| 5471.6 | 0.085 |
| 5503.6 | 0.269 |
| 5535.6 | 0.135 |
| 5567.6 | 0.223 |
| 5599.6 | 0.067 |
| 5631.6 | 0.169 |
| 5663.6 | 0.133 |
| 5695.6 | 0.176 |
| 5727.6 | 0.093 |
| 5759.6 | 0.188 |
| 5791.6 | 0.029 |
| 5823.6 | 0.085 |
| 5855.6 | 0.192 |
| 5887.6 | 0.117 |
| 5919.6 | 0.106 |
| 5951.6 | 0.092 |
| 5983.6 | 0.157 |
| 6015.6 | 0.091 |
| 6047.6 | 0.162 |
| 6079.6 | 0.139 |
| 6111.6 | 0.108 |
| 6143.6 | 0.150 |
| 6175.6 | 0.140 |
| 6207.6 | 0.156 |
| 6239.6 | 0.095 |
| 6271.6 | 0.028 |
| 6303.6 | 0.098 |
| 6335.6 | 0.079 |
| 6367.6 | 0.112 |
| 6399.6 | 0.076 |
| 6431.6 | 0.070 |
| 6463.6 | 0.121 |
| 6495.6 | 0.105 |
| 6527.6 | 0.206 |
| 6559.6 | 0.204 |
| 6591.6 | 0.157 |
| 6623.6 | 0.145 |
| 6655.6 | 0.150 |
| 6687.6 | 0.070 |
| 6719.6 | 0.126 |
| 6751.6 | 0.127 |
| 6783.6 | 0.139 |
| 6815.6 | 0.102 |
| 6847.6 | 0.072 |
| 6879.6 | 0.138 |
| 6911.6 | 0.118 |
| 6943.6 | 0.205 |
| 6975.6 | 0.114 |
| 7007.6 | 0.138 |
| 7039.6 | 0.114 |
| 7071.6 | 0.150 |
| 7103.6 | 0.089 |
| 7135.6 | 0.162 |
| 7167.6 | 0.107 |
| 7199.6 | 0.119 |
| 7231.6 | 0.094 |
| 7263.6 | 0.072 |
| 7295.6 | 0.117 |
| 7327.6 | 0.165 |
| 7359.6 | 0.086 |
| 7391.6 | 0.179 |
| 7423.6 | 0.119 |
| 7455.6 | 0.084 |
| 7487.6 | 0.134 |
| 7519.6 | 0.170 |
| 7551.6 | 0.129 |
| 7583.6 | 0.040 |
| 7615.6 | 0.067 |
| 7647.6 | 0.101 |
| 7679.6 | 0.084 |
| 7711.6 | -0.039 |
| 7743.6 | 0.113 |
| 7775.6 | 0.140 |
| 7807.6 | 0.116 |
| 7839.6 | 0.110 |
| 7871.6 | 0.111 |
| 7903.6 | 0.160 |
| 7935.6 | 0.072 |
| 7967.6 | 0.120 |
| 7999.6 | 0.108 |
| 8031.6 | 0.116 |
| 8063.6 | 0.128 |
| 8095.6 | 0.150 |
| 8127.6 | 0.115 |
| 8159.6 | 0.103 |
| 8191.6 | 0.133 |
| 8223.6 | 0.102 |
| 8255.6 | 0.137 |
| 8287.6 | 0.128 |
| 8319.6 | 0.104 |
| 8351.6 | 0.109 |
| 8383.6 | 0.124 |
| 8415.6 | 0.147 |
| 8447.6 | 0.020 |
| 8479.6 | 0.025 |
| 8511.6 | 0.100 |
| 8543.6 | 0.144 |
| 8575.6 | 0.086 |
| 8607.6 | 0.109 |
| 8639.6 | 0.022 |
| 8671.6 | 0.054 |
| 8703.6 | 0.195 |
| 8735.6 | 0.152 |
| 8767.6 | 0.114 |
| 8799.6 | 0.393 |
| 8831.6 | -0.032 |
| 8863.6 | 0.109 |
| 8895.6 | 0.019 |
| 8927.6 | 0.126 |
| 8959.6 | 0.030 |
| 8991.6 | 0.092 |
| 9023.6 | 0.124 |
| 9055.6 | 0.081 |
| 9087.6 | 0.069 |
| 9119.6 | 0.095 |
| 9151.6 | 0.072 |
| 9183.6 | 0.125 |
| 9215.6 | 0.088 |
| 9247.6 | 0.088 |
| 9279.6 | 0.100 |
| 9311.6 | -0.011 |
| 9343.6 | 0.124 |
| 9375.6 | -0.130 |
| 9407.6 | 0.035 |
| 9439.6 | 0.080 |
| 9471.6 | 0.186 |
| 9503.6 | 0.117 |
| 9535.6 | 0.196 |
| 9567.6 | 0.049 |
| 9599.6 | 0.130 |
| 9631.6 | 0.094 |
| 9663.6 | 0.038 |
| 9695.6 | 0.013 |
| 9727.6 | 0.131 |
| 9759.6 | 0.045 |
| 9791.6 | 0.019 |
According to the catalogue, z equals 0.76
